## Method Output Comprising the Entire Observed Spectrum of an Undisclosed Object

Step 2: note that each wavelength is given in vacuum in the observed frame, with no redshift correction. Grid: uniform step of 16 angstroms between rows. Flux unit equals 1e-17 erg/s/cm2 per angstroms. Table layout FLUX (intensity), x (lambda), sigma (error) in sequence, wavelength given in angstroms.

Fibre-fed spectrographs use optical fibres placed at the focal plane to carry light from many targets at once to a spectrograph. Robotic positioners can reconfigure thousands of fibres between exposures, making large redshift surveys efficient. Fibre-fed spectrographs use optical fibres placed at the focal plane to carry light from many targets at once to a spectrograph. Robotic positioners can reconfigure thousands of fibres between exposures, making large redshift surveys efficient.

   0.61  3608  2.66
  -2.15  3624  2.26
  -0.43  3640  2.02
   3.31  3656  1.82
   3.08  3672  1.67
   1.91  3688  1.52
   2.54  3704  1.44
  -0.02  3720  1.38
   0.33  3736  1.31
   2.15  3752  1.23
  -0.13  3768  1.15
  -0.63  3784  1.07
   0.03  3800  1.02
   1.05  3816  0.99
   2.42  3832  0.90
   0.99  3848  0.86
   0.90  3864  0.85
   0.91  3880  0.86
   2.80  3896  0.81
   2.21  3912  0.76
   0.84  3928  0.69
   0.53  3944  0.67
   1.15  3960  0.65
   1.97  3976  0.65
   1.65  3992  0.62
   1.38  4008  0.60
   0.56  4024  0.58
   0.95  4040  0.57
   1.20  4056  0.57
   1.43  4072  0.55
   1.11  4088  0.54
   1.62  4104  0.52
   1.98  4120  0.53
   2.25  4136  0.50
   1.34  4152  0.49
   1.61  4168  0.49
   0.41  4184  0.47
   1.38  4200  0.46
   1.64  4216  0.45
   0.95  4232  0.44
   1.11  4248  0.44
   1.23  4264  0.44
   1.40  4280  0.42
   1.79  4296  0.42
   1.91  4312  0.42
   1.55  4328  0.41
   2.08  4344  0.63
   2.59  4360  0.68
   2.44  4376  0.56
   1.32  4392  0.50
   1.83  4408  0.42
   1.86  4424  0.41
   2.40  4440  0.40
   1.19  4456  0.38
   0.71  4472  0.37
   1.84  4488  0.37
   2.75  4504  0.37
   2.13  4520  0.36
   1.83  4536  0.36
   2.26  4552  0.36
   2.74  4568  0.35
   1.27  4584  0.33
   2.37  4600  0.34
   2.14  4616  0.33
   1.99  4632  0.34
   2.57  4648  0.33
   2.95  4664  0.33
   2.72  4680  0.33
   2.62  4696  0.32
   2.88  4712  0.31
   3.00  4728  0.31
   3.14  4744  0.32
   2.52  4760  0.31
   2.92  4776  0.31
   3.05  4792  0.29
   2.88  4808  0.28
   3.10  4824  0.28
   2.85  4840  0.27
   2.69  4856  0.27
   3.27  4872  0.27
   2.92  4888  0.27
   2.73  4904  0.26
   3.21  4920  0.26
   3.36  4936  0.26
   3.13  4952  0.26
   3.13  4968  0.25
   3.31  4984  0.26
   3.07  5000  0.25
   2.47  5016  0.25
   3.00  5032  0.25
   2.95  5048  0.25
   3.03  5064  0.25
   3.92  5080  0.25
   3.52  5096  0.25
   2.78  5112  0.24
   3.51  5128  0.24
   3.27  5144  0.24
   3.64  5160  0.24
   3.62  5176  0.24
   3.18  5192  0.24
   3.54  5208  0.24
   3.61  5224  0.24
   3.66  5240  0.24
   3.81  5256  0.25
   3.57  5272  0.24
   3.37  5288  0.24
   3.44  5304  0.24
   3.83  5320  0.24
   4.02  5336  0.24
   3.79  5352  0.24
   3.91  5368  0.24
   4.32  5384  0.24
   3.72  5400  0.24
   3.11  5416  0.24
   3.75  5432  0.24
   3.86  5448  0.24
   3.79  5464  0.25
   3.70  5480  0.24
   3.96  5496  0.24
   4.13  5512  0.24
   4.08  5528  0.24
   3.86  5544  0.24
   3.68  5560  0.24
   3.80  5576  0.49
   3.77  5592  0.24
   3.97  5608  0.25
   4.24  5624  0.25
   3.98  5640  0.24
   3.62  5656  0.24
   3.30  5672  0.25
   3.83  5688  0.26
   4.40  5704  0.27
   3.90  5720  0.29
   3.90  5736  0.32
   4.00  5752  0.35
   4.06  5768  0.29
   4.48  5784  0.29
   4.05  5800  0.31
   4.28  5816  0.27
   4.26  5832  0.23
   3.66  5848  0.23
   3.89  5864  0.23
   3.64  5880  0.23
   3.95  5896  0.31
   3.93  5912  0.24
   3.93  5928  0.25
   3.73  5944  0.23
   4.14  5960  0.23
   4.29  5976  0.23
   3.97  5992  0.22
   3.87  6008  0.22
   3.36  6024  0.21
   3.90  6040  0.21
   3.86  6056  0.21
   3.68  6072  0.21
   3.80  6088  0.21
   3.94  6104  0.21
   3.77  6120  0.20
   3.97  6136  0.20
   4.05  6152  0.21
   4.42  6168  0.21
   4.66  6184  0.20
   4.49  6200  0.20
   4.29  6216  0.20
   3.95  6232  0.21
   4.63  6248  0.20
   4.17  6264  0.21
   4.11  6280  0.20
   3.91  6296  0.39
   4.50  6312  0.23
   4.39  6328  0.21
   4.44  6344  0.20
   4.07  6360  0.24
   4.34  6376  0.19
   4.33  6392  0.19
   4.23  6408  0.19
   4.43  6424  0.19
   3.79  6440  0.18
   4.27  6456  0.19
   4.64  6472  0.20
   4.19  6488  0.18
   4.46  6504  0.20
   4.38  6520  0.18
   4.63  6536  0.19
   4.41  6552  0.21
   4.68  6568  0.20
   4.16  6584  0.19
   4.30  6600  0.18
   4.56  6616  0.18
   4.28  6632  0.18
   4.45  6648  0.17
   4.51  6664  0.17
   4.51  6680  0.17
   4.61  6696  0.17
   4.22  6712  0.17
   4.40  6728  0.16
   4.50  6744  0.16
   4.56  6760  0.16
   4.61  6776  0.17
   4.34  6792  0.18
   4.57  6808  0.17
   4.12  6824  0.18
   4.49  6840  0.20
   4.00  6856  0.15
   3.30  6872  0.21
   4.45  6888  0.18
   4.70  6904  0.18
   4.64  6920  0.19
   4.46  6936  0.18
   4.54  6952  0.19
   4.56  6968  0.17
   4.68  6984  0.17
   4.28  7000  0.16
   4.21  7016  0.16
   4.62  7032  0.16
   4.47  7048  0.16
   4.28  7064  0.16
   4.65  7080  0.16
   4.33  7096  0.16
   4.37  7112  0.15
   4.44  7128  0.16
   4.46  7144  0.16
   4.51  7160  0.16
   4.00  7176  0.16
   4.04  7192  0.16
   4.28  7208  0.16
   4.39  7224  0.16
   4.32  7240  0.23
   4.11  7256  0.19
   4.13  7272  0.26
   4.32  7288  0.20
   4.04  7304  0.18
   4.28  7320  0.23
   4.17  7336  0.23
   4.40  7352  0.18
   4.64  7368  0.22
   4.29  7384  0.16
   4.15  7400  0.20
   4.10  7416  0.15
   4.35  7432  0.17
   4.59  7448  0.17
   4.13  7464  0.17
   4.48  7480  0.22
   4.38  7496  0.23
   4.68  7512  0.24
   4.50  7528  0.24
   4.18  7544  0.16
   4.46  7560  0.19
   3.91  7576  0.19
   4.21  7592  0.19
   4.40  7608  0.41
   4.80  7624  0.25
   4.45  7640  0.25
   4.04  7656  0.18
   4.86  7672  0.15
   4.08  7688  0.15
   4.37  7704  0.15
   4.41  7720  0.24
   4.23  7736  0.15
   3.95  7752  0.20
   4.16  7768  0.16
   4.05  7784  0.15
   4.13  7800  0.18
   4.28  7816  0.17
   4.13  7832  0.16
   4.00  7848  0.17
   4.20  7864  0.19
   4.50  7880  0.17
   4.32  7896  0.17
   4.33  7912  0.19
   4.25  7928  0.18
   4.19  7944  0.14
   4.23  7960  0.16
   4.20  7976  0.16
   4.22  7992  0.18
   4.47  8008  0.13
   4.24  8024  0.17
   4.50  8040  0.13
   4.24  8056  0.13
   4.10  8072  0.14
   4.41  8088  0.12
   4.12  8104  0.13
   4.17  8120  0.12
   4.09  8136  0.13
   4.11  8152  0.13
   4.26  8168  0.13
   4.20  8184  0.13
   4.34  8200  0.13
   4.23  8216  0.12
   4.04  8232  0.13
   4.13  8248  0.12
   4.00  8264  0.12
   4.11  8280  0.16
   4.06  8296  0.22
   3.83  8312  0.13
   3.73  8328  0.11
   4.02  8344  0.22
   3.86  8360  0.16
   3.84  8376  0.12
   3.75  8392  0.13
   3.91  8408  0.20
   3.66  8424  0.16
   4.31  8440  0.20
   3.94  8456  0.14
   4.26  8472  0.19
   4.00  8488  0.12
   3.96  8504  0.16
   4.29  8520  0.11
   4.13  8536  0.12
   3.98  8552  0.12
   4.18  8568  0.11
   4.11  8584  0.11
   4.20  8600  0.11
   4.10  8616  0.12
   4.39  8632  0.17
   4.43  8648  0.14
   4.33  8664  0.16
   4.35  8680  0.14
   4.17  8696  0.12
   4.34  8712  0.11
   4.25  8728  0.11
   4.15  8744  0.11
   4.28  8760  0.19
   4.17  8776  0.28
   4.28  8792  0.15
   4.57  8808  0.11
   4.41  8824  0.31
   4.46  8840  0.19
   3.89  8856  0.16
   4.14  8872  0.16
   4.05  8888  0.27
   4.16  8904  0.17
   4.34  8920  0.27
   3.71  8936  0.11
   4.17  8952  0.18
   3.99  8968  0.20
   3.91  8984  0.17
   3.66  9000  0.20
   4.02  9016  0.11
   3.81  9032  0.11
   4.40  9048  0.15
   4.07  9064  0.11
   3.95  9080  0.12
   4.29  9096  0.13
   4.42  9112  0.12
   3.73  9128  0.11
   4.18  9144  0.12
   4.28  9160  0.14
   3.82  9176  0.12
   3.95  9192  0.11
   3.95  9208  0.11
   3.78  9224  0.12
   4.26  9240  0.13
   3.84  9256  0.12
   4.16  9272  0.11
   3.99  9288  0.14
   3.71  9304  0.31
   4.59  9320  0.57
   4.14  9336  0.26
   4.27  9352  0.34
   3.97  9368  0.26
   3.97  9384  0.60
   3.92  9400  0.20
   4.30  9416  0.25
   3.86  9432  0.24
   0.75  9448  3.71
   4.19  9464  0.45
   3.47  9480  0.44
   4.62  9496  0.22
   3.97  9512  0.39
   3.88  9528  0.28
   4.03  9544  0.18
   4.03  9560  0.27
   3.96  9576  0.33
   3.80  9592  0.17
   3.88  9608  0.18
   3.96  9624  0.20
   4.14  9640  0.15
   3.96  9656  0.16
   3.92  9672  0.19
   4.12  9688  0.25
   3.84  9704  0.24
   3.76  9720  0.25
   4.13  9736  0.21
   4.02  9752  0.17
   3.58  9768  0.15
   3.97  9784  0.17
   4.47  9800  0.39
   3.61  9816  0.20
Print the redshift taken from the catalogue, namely 0.165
